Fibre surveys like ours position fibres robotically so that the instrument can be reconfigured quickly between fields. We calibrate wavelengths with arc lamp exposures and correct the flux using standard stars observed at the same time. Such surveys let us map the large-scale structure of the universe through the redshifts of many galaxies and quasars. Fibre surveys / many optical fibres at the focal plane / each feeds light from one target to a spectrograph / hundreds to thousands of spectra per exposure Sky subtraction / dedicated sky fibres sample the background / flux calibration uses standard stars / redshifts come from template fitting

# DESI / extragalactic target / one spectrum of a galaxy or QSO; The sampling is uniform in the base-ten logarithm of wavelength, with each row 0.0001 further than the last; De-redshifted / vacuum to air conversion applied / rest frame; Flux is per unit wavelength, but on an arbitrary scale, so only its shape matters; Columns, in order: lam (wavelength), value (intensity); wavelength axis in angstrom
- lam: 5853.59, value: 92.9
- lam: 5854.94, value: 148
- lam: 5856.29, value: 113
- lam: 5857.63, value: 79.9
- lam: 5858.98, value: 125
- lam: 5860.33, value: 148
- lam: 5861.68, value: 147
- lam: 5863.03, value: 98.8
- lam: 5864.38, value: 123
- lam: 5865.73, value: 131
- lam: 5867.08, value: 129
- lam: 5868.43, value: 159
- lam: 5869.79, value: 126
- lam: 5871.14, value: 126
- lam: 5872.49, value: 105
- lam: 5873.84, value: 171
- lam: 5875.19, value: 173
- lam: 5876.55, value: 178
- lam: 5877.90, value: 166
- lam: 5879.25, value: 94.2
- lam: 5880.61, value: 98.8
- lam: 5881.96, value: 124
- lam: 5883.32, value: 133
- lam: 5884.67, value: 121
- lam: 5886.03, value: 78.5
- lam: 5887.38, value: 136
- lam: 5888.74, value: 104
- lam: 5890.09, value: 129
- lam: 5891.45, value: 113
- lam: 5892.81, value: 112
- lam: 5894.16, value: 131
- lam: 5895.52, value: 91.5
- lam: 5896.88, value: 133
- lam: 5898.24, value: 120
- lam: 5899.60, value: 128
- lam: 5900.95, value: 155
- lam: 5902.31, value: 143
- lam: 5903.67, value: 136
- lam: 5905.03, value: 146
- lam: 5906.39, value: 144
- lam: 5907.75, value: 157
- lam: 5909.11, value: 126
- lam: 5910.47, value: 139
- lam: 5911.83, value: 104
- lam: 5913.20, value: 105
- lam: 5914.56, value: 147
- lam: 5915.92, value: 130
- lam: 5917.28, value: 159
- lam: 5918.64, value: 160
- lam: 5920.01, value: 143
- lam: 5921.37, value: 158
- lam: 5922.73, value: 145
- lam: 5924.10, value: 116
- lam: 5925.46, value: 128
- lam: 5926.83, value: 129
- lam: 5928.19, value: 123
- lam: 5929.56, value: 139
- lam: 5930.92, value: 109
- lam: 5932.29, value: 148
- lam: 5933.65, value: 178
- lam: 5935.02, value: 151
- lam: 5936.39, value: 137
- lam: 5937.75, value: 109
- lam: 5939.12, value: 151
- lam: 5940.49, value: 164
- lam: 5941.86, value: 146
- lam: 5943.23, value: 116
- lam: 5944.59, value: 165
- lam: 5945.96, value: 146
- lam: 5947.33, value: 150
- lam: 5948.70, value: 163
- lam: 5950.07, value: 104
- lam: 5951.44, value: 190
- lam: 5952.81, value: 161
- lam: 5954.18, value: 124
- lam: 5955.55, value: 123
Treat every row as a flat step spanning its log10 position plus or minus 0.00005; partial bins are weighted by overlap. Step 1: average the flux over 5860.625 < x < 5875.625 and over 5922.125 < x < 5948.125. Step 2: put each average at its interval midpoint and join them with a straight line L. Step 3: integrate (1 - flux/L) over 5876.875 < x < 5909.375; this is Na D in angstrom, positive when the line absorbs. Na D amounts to 2.5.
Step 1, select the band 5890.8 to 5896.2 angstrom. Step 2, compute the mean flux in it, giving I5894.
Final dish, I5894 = 112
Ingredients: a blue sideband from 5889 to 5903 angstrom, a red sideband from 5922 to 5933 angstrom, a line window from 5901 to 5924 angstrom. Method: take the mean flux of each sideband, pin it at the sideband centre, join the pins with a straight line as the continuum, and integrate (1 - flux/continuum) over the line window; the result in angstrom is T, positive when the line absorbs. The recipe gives -2.2 angstrom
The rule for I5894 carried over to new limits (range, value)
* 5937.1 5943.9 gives 137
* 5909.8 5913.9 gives 116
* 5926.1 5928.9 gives 126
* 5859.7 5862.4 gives 147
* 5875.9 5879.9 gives 146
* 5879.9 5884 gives 118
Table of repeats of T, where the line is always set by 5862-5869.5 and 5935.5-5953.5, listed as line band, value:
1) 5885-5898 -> 1.9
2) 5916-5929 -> 0.2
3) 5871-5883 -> -0.6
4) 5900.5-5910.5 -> -0.4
